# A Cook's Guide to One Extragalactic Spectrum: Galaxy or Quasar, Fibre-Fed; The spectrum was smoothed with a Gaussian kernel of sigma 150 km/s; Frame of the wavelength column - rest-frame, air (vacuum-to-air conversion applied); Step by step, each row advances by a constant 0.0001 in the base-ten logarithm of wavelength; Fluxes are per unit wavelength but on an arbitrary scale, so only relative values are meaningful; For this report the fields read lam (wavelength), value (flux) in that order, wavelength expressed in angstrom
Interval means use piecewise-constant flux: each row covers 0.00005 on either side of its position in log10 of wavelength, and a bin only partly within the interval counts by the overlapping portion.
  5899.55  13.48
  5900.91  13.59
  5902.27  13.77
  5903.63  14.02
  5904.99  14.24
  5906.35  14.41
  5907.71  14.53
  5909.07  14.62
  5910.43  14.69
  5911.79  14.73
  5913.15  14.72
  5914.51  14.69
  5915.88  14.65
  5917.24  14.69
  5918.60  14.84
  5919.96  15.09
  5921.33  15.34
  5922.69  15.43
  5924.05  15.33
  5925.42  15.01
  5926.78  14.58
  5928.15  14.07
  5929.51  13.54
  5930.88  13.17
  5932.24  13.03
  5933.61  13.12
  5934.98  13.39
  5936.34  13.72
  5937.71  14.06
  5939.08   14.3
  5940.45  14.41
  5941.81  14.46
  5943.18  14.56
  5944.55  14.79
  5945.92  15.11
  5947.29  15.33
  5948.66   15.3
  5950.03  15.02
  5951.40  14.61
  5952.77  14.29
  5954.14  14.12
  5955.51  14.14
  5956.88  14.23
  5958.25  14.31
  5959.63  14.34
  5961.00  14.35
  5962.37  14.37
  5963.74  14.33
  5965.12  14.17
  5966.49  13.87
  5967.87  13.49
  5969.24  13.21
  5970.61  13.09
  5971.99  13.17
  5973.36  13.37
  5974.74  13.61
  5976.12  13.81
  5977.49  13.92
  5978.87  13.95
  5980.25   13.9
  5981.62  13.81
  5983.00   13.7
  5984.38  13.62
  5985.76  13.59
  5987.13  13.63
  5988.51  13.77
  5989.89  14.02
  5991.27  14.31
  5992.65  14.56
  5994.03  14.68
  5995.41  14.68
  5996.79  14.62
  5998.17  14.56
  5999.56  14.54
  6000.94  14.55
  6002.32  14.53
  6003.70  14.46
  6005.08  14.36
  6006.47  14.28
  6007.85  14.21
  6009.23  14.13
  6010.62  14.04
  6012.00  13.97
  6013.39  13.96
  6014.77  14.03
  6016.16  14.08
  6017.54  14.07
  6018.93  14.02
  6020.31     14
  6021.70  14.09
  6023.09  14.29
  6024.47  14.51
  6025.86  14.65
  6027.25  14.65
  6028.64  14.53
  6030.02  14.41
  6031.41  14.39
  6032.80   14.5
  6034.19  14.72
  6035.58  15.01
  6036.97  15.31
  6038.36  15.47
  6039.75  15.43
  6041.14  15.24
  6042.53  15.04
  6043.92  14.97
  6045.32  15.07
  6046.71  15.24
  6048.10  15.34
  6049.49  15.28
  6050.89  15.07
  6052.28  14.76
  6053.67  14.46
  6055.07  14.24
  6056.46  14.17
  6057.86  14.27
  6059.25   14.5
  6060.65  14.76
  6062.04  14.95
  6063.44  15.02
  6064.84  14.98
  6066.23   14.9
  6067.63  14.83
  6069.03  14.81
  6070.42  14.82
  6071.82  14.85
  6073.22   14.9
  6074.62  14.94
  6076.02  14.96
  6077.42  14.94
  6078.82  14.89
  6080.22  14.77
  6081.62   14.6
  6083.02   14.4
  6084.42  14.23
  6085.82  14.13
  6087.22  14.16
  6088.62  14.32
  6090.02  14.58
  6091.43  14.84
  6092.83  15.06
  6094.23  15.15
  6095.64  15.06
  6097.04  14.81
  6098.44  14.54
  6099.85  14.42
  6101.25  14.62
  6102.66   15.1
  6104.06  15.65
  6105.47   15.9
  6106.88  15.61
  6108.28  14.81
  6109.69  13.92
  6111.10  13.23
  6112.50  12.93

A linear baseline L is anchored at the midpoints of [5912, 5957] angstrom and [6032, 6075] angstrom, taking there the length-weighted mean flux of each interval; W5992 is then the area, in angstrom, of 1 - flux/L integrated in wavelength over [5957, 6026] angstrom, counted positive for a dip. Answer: 2.83 angstrom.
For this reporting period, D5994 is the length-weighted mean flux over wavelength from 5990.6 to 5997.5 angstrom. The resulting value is 14.6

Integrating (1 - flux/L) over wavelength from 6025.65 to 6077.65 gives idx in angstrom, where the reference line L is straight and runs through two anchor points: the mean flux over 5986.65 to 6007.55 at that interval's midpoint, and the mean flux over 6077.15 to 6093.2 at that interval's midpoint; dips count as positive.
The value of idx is -1.3 angstrom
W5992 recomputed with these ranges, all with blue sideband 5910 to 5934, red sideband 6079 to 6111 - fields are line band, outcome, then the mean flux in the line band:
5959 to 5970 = 0.41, 14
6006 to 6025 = 0.66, 14.1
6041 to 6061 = -0.20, 14.8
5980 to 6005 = 0.67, 14.2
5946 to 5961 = -0.04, 14.6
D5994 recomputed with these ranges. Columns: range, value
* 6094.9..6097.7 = 14.9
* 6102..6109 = 15.4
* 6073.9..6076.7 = 14.9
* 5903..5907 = 14.2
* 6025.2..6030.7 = 14.6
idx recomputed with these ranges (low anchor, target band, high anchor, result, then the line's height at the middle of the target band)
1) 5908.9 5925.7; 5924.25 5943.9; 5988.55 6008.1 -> 1.1 angstrom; 14.8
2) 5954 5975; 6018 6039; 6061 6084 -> -0.2 angstrom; 14.5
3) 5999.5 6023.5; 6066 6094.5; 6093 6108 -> 0.3 angstrom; 14.9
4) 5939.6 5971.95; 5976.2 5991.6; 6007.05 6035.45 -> 0.5 angstrom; 14.3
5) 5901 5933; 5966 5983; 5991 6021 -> 0.9 angstrom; 14.4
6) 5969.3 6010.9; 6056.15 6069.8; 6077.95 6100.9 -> -0.2 angstrom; 14.5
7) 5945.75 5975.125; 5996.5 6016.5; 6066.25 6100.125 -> 0.1 angstrom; 14.4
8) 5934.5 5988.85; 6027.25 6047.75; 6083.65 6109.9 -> -0.7 angstrom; 14.5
